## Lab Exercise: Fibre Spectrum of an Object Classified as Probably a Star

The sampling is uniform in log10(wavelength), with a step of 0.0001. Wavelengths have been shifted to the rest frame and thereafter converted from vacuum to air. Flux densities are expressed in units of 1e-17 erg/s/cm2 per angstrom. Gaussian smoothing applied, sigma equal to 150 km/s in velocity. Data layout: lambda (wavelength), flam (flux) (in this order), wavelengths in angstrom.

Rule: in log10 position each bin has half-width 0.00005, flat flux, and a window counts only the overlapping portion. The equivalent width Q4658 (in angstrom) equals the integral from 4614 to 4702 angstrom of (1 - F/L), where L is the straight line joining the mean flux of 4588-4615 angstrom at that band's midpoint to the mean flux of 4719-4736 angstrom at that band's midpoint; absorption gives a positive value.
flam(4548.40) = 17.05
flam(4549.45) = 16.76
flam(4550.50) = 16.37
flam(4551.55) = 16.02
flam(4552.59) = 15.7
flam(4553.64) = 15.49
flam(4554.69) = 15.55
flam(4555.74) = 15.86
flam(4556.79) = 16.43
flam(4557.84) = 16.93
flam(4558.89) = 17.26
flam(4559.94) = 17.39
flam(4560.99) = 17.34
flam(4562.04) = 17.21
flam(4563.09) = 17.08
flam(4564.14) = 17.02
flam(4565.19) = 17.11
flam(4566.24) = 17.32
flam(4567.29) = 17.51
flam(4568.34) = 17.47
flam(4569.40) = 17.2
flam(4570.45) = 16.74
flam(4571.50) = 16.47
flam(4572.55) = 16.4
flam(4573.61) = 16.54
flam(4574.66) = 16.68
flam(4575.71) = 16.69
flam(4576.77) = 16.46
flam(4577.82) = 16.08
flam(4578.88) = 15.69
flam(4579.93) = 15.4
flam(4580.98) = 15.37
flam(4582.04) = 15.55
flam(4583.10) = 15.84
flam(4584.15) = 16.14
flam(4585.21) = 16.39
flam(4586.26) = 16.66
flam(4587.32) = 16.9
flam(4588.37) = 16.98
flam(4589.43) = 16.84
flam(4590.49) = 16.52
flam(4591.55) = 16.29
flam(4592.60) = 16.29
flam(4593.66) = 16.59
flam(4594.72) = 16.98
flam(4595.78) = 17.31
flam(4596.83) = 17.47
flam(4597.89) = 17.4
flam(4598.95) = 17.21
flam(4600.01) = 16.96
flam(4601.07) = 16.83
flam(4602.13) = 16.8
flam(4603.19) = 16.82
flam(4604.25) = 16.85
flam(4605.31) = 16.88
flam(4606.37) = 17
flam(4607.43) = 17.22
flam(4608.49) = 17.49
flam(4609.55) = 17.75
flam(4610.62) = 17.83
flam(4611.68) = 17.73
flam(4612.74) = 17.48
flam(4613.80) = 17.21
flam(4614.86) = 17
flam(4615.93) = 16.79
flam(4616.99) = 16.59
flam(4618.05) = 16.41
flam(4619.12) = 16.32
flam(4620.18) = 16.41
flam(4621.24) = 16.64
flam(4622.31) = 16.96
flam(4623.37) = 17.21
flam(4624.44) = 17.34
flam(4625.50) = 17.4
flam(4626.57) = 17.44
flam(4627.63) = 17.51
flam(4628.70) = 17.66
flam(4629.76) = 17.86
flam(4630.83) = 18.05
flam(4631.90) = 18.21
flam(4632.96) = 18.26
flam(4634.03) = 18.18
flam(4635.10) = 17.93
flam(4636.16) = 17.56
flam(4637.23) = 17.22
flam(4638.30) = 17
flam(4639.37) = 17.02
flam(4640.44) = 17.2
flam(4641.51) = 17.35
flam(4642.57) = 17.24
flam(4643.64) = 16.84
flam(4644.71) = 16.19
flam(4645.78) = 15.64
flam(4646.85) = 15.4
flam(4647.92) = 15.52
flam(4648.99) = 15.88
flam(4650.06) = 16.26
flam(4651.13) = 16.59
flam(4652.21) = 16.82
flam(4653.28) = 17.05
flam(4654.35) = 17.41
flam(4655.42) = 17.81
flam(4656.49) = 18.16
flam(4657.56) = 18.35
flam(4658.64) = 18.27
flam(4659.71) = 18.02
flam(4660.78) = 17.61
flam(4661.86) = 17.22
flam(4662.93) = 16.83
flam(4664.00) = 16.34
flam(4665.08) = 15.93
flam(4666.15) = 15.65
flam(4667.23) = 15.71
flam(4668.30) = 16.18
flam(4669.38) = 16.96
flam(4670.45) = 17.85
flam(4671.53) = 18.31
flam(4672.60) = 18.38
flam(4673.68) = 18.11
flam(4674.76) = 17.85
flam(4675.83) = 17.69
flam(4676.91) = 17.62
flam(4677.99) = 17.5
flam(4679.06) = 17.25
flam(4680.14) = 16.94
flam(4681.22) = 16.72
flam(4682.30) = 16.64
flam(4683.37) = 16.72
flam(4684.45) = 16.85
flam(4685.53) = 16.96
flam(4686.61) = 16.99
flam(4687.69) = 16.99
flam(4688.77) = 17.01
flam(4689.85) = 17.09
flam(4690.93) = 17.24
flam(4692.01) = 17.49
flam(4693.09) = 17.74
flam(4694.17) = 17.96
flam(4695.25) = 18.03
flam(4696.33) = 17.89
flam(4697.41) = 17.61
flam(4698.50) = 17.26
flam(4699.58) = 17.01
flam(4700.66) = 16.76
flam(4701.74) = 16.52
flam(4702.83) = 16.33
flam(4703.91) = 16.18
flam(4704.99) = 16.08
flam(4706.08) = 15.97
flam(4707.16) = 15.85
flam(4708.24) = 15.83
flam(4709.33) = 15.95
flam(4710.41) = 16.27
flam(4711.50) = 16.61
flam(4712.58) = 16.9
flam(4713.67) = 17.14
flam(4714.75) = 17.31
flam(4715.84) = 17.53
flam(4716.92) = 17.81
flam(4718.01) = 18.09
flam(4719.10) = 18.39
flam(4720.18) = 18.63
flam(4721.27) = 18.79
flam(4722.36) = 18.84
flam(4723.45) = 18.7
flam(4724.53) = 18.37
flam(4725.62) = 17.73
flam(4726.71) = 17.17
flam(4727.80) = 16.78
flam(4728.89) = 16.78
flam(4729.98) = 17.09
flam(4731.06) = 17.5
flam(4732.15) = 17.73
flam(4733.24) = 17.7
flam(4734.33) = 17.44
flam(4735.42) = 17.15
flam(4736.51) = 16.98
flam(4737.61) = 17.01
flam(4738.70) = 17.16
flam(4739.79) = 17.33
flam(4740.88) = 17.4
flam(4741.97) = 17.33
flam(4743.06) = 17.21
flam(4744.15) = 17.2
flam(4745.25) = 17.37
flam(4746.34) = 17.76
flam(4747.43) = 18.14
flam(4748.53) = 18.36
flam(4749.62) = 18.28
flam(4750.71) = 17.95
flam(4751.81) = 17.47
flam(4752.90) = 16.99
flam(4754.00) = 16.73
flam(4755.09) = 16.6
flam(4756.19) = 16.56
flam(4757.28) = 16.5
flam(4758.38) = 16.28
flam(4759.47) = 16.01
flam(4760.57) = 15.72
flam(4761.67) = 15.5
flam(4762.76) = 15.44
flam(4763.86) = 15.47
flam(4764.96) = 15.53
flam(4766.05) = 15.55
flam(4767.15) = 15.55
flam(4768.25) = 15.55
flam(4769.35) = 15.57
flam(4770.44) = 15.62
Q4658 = 1.2 angstrom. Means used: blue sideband 17.1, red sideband 17.8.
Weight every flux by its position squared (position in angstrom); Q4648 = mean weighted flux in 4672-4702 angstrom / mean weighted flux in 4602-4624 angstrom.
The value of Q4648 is 1.05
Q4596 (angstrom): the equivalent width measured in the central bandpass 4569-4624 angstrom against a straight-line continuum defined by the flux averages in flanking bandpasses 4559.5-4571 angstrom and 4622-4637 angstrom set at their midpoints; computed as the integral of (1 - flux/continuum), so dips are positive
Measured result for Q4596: 2.2 angstrom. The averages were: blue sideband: 17.2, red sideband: 17.7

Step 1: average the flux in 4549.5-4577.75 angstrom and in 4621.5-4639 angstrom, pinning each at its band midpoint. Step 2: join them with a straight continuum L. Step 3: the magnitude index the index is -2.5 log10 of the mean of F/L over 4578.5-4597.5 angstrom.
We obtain 0.04 mag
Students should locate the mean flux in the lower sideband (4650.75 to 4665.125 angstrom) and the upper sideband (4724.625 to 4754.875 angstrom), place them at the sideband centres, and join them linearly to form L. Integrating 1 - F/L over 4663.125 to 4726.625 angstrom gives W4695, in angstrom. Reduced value 0.7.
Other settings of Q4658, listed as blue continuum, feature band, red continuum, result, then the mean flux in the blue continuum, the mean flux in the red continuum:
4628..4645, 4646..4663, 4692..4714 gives 0.3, 17.5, 16.8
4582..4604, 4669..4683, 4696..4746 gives -0.4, 16.7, 17.2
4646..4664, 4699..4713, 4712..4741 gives 0.9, 17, 17.6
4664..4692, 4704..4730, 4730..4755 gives 0.1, 17.1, 17.4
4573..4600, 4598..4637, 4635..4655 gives -1.5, 16.5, 16.7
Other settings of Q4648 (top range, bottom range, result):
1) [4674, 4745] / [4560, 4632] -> 1.07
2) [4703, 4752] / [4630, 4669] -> 1.05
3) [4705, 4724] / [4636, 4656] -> 1.07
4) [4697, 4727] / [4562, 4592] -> 1.10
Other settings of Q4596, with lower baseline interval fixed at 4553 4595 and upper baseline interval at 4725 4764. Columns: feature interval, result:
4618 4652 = -0.6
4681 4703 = -0.3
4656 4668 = -0.2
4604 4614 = -0.4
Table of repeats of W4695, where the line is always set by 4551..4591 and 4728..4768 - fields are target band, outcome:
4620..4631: -0.4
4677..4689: -0.2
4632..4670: -0.6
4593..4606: -0.3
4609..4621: -0.3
